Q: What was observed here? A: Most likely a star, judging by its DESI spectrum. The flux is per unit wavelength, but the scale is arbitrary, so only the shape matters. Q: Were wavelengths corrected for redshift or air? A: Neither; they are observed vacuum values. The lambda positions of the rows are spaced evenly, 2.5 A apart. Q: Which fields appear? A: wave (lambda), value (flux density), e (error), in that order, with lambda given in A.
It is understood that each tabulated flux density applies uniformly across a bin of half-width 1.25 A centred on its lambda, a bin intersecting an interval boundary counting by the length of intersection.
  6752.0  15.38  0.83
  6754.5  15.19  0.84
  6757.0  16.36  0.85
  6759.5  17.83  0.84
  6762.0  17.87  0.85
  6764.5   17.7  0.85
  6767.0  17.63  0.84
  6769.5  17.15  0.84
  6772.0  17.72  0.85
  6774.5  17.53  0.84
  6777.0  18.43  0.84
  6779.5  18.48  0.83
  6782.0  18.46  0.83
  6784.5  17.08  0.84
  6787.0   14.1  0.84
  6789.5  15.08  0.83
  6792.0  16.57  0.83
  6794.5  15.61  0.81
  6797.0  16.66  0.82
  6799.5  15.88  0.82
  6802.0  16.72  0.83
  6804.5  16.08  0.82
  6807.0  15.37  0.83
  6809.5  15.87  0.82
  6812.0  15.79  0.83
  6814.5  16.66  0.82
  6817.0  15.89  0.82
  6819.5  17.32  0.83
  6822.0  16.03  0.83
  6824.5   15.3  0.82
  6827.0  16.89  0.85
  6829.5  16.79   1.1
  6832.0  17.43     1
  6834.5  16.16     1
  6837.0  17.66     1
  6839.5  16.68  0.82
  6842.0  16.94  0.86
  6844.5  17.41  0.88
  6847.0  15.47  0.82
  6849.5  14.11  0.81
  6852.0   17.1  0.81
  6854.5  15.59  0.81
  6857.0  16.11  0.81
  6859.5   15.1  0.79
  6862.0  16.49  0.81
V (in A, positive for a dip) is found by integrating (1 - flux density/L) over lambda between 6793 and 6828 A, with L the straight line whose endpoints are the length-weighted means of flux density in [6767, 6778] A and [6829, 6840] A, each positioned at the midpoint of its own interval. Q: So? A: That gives 2.2 A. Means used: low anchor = 17.7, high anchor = 17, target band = 16.1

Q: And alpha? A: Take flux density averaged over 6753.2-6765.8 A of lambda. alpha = 17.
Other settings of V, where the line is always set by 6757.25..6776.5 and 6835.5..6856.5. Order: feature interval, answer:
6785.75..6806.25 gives 1.6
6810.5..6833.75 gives 0.4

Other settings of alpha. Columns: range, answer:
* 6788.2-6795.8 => 15.7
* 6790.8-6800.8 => 16.2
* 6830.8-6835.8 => 16.8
